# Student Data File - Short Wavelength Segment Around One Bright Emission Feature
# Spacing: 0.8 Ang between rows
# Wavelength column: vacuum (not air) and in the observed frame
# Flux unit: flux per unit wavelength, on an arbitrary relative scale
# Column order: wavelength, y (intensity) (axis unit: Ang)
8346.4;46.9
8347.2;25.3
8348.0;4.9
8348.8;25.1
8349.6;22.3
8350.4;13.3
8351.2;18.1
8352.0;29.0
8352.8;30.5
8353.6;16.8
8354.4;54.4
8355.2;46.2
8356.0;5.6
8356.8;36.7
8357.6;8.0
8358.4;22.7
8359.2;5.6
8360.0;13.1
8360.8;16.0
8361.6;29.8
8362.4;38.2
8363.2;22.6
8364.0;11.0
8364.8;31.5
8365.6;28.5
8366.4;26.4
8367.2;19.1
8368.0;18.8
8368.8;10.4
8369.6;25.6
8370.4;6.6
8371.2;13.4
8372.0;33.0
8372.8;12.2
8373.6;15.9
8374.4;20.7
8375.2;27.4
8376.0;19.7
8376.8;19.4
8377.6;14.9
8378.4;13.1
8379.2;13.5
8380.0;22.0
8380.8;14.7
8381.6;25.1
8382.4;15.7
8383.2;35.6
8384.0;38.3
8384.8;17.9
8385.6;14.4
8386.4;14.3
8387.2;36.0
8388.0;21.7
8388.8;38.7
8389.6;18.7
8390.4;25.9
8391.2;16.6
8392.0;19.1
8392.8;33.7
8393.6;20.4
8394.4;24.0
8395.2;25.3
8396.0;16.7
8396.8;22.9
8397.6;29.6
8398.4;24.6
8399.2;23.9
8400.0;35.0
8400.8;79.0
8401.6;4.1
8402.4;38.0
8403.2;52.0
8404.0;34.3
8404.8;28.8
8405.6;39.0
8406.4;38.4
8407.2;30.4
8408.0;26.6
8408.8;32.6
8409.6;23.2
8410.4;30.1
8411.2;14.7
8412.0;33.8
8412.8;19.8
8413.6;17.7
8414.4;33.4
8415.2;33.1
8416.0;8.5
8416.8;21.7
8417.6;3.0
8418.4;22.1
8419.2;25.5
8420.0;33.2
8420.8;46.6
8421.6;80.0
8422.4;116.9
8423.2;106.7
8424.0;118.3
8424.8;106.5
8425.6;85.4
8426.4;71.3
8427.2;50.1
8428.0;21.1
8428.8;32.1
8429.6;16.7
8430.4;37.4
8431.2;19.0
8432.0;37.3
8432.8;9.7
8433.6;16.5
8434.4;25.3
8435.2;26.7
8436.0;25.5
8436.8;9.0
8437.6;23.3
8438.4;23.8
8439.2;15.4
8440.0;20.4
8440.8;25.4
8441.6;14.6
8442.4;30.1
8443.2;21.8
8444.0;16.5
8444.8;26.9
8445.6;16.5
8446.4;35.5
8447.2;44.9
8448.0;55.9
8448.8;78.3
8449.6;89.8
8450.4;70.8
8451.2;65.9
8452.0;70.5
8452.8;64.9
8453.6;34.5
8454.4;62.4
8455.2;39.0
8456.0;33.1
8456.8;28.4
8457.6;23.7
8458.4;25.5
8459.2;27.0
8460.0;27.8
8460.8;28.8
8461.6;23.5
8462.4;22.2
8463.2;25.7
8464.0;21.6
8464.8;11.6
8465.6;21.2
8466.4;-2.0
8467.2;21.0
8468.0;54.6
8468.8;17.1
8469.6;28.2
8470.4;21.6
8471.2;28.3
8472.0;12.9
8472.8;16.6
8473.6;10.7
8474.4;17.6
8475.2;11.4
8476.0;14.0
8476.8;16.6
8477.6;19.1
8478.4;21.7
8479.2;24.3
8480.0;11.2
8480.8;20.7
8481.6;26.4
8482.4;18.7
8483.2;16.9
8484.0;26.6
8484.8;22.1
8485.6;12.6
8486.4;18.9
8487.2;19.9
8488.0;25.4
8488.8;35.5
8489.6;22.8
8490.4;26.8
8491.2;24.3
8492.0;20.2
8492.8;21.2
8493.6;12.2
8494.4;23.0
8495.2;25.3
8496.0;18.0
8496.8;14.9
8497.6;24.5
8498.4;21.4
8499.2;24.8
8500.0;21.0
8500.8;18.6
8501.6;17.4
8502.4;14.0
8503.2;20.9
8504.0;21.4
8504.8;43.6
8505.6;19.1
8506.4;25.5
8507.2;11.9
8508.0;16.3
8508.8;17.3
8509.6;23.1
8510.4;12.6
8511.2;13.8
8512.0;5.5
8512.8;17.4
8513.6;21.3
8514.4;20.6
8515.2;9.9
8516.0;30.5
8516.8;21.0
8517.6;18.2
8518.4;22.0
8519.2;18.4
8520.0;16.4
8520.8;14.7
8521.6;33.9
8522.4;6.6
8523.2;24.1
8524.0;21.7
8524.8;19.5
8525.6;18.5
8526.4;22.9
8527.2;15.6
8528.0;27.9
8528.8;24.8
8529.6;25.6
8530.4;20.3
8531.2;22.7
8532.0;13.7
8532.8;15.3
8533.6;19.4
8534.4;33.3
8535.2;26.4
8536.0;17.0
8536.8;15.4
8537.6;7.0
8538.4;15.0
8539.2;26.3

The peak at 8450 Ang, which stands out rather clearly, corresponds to [N II] 6583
